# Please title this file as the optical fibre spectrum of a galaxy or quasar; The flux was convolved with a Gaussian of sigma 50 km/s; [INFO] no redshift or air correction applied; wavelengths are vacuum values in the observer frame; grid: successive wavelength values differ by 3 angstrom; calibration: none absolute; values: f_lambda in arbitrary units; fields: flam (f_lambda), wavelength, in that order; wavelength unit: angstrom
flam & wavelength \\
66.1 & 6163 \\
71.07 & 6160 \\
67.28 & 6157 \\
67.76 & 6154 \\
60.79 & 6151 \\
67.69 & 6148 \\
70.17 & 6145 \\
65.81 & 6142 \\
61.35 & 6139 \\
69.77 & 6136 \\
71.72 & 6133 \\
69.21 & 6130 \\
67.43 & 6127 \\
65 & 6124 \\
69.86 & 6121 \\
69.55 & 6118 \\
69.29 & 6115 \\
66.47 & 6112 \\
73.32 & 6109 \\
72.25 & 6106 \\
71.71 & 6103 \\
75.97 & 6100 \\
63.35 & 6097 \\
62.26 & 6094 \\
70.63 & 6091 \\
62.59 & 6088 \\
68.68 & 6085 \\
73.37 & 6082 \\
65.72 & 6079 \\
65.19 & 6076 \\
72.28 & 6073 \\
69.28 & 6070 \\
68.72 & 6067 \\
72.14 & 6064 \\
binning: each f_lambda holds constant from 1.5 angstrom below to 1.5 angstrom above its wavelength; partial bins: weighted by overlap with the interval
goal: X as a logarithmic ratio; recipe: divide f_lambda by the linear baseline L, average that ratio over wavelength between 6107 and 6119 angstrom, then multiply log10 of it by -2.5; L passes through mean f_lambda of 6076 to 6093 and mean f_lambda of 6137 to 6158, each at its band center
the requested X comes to -0.05 mag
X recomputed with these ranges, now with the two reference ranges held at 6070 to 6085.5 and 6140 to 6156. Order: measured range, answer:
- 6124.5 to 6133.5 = -0.03 mag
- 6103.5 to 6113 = -0.05 mag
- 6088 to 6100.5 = 0.03 mag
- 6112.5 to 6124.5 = -0.02 mag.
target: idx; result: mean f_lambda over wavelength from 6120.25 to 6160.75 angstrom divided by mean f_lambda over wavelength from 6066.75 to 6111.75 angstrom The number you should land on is 0.98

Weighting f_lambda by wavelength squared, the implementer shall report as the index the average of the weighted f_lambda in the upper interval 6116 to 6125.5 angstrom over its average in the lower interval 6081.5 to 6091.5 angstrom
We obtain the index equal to 1.0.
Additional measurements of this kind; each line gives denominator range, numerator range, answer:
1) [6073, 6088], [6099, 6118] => 1.06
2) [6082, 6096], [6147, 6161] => 1.02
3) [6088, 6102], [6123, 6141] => 1.01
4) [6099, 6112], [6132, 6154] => 0.93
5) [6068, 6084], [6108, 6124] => 1.01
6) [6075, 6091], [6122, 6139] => 1.02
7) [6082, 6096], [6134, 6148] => 1.02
